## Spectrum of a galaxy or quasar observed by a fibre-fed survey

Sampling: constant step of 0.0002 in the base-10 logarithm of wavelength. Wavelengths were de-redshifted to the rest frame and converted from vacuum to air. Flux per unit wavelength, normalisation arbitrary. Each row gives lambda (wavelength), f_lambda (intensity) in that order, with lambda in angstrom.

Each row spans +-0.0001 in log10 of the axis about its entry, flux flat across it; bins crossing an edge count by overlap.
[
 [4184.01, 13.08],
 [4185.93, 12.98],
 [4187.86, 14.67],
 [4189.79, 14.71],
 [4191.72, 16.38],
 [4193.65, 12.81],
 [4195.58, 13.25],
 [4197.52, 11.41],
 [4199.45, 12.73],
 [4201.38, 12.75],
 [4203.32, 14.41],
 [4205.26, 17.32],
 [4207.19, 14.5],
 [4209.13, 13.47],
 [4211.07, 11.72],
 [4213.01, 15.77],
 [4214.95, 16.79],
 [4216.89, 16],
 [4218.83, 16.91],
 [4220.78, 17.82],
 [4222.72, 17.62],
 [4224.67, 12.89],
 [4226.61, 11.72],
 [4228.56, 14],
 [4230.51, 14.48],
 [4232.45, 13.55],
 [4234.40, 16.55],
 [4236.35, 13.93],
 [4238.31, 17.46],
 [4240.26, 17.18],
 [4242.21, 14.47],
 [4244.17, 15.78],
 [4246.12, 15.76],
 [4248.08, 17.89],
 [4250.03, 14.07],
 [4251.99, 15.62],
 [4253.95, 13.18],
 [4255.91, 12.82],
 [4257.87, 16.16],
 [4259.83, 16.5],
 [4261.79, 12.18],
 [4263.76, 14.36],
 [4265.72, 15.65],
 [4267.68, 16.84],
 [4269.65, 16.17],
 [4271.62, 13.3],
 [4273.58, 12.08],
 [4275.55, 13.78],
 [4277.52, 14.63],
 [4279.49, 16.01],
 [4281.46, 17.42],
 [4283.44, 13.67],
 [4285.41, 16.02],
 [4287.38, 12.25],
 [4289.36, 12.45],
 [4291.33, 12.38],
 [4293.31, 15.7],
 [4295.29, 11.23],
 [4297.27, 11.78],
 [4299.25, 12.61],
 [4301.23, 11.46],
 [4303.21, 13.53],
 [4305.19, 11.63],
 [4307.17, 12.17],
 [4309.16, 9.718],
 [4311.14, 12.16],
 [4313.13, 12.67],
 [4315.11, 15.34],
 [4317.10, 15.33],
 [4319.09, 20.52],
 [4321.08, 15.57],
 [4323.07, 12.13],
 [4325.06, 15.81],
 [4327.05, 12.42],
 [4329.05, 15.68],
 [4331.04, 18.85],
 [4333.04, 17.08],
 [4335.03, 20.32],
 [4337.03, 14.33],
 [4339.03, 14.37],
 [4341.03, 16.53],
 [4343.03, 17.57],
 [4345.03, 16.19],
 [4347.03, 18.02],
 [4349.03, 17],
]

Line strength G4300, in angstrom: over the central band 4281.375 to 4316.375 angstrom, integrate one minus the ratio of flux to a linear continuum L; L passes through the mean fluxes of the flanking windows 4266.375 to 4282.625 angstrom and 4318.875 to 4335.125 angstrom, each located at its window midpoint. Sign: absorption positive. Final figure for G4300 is 5.8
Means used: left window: 15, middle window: 12.9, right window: 16.1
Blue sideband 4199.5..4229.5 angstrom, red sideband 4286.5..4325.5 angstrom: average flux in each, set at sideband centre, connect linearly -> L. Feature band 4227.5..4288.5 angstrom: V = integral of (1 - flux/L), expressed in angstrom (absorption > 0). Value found -3.6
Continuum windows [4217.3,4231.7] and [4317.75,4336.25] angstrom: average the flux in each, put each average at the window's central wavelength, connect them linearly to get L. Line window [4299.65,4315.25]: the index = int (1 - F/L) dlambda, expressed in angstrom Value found 3.9 angstrom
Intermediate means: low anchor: 15.1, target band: 12.2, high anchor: 16.4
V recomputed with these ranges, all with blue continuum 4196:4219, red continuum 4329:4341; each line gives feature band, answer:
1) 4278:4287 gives 0.19 angstrom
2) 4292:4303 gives 2.38 angstrom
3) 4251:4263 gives 0.72 angstrom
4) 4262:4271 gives 0.09 angstrom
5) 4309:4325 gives 1.93 angstrom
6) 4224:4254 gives 0.00 angstrom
